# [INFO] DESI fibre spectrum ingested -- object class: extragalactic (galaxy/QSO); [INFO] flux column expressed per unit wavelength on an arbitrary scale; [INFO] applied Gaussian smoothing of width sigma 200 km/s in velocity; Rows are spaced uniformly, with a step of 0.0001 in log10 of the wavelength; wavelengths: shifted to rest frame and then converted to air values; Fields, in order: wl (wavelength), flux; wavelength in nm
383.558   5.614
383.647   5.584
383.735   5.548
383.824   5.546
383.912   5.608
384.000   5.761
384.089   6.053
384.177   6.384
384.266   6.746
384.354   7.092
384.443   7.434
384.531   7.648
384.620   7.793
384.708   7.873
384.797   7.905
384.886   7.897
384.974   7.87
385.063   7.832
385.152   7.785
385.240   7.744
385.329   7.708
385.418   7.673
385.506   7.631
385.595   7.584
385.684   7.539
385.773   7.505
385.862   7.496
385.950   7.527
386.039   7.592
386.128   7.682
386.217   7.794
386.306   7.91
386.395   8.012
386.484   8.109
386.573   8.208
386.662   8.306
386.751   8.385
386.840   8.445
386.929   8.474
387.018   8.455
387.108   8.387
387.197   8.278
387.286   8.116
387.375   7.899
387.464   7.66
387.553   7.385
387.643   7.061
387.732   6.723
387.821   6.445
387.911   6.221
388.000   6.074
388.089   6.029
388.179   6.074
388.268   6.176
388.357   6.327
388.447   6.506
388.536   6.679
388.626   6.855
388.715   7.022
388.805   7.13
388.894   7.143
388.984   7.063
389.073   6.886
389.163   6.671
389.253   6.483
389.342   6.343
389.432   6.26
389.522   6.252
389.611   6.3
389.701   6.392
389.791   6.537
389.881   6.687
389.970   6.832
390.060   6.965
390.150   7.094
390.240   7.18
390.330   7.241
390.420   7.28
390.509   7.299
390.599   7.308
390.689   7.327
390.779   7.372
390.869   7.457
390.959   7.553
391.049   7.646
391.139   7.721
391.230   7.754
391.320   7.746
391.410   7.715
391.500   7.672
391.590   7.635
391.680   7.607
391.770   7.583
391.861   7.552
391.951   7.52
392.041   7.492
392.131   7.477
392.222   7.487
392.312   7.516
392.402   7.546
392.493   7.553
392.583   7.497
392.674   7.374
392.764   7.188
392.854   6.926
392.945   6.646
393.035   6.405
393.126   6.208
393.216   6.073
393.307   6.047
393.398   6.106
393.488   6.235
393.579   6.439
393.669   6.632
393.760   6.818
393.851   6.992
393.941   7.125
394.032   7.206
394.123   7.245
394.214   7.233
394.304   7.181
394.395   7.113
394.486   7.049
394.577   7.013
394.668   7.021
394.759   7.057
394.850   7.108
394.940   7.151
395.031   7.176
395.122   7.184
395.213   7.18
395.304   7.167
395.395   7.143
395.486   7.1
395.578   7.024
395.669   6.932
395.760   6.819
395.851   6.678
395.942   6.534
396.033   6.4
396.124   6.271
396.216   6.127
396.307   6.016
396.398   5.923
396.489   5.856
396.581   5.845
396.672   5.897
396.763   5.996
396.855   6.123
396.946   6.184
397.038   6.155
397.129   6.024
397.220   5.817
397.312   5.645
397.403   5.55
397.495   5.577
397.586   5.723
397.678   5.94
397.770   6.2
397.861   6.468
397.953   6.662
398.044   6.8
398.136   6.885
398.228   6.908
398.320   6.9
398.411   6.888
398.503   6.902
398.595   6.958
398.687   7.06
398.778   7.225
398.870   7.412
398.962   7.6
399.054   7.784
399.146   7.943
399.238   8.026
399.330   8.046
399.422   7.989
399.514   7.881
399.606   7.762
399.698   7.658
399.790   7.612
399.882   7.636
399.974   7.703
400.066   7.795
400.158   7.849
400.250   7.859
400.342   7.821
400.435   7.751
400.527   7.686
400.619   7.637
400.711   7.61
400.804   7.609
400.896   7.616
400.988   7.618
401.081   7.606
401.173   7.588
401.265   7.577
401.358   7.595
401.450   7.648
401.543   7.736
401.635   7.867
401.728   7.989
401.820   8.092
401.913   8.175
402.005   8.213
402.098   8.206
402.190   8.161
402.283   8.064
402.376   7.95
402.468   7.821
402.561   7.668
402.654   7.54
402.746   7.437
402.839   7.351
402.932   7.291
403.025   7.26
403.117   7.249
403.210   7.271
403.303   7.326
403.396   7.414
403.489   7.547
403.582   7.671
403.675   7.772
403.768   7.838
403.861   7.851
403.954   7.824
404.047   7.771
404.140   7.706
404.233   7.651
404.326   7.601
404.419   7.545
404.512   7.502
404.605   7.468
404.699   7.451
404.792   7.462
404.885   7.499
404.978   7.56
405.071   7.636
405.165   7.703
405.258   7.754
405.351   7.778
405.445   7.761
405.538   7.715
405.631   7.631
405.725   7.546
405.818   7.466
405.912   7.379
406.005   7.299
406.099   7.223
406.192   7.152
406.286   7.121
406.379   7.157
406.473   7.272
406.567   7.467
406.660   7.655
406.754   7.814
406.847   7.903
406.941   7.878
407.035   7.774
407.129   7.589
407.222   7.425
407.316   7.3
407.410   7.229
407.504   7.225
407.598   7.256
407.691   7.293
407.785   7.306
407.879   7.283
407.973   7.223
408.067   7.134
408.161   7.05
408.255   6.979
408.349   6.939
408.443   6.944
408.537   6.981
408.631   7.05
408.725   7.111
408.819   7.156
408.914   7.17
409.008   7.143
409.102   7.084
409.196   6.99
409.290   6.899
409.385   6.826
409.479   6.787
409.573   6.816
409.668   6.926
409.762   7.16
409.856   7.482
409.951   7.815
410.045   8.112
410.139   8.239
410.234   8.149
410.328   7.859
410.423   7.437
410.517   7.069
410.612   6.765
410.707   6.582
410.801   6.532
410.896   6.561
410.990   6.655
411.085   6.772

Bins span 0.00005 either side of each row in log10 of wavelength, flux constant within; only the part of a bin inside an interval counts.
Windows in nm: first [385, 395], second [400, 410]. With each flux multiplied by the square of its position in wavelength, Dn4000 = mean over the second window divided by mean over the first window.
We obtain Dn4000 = 1.12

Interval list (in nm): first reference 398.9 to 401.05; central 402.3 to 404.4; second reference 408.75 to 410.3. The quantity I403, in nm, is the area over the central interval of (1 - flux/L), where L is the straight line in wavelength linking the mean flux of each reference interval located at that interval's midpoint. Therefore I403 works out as 0.00 nm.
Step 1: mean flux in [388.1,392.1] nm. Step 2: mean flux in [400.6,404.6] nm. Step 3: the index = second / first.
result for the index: 1.1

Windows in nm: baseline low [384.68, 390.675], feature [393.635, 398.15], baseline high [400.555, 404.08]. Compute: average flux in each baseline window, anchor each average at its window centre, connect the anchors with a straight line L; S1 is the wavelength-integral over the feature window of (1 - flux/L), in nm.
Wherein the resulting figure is 0.56 nm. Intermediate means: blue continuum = 7.28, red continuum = 7.7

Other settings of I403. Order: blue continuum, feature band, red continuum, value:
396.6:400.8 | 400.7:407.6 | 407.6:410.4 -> -0.458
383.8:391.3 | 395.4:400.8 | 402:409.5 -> 0.343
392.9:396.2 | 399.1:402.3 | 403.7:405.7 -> -0.215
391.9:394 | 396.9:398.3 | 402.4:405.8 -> 0.198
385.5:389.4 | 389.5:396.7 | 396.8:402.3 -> 0.308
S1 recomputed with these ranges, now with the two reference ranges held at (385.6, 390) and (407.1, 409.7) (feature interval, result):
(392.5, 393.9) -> 0.10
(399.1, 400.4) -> -0.12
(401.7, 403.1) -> -0.13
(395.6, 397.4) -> 0.25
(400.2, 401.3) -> -0.08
